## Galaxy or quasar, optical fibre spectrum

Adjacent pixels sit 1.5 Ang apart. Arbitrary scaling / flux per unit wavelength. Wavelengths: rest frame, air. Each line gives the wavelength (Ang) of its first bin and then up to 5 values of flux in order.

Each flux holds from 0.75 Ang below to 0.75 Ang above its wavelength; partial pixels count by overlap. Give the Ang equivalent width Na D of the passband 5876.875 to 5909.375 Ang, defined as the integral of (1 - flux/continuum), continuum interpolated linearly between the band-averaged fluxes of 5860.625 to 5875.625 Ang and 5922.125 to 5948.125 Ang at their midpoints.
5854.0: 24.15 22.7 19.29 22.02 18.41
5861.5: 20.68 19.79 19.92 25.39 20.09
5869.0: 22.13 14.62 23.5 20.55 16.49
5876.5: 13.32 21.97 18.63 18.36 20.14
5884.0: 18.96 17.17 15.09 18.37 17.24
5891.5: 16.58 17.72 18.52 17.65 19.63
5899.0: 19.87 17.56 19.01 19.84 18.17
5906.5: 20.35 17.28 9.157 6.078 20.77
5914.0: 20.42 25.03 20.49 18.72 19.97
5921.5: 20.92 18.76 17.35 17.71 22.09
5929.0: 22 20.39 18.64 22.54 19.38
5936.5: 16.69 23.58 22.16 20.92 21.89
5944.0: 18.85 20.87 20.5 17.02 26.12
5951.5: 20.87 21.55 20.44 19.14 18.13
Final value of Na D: 3.3 Ang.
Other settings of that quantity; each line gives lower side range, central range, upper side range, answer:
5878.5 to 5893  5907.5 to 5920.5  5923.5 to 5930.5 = 1.17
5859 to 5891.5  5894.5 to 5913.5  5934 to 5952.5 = 2.45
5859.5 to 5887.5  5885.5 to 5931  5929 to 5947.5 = 3.63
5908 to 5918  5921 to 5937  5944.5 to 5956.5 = -0.91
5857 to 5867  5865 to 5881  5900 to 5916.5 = 0.41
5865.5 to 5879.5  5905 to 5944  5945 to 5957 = 2.08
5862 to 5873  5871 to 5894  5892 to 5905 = 1.77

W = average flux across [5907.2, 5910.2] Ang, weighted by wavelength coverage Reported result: 13.4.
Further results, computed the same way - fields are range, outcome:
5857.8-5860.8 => 20.2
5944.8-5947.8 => 20.6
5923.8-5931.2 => 19.9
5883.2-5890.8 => 17.4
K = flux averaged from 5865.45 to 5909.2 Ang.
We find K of 18.6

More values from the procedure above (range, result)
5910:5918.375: 18.3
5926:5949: 20.4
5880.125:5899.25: 18.1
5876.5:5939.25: 18.7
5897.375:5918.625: 18.1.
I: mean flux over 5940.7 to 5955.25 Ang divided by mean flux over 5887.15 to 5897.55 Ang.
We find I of 1.18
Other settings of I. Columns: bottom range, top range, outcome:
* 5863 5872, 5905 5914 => 0.75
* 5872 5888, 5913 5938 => 1.10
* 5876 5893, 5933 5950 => 1.15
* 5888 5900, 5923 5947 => 1.12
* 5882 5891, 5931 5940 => 1.15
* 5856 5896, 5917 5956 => 1.07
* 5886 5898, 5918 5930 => 1.12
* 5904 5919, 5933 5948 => 1.17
